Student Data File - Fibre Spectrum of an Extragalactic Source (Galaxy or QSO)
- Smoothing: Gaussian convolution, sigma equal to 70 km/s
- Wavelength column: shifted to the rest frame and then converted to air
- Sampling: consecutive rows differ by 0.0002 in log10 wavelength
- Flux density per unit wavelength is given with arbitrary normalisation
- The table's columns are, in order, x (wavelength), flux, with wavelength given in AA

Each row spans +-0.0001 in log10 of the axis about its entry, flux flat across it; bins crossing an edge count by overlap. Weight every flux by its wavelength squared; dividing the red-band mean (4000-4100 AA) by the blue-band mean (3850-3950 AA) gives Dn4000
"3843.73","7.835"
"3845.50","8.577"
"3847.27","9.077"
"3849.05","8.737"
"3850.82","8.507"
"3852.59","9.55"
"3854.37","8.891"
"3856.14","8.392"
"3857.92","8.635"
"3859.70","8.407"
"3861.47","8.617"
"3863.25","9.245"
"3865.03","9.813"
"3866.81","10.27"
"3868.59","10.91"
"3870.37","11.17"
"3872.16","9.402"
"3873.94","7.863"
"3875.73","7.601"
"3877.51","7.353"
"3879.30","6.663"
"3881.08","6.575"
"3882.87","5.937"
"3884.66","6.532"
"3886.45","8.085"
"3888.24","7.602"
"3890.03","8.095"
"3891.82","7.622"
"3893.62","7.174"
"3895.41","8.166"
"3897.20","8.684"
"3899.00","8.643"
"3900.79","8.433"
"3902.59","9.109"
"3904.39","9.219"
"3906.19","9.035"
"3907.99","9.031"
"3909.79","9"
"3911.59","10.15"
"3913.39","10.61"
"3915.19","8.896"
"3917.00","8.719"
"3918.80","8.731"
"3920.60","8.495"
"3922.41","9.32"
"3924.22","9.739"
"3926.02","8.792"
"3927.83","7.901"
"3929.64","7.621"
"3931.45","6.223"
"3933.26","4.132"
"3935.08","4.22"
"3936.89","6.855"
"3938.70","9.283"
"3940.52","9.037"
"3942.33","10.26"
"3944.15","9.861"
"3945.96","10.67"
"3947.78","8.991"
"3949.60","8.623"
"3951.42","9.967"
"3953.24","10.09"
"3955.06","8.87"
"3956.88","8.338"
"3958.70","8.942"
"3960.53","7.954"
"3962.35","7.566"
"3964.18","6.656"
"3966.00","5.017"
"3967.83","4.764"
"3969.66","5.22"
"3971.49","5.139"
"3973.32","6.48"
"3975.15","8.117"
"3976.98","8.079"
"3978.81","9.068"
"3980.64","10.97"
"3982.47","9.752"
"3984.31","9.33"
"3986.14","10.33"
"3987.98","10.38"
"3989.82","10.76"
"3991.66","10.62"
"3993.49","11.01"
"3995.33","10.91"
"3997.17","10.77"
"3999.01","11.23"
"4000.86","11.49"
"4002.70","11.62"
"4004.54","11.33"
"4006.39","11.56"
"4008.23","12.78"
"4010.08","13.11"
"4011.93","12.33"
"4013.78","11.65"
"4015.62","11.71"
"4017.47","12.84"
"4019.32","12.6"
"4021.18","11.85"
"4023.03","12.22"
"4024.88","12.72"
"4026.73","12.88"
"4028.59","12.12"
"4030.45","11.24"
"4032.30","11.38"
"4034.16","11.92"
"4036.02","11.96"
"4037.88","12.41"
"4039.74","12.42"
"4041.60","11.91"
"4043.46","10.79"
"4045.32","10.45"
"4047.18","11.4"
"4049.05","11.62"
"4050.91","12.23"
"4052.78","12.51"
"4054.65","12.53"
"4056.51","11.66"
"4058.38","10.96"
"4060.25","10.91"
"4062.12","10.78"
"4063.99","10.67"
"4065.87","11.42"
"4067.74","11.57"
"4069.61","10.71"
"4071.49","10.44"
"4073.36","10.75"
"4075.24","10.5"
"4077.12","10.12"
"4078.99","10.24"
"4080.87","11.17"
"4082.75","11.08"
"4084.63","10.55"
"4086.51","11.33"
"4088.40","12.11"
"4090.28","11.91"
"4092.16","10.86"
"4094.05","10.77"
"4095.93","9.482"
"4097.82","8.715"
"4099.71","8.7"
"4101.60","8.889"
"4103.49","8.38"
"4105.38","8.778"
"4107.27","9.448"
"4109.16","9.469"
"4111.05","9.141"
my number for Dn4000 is 1.45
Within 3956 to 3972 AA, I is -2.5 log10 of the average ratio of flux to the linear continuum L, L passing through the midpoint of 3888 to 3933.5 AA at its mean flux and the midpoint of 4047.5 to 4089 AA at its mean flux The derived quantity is 0.37 mag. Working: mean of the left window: 8.5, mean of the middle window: 6.65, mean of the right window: 11.2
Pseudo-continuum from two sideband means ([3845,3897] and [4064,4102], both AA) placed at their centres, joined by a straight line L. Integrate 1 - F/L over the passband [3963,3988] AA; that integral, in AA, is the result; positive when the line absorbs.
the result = 4.68 AA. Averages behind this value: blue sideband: 8.4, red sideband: 10.6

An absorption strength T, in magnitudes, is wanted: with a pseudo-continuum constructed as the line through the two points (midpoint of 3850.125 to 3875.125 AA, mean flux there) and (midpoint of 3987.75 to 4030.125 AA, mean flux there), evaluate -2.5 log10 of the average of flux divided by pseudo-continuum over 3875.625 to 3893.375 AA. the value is 0.32 mag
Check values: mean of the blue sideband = 9.25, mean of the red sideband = 11.8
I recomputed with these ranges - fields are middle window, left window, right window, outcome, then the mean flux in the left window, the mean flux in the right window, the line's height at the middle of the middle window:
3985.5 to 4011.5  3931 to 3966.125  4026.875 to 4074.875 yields -0.16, 8.17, 11.5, 9.79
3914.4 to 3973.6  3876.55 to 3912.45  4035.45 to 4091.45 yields 0.13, 8.06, 11.3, 9.01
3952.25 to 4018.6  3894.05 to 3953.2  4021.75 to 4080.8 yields 0.05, 8.65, 11.5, 10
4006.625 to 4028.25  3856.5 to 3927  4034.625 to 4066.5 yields -0.13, 8.62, 11.6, 11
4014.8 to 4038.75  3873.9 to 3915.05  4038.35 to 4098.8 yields -0.17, 8.16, 11.1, 10.4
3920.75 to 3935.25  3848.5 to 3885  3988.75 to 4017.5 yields 0.31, 8.55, 11.6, 9.91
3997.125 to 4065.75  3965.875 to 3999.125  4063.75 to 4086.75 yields -0.19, 8.88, 10.8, 9.89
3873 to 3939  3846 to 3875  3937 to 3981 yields 0.10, 9.2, 8.19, 8.73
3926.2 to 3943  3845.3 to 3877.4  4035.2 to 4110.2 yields 0.30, 9.06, 10.8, 9.67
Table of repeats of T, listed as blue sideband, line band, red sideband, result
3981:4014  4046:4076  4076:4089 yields -0.03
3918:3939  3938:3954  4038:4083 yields -0.20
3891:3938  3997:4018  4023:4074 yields -0.13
